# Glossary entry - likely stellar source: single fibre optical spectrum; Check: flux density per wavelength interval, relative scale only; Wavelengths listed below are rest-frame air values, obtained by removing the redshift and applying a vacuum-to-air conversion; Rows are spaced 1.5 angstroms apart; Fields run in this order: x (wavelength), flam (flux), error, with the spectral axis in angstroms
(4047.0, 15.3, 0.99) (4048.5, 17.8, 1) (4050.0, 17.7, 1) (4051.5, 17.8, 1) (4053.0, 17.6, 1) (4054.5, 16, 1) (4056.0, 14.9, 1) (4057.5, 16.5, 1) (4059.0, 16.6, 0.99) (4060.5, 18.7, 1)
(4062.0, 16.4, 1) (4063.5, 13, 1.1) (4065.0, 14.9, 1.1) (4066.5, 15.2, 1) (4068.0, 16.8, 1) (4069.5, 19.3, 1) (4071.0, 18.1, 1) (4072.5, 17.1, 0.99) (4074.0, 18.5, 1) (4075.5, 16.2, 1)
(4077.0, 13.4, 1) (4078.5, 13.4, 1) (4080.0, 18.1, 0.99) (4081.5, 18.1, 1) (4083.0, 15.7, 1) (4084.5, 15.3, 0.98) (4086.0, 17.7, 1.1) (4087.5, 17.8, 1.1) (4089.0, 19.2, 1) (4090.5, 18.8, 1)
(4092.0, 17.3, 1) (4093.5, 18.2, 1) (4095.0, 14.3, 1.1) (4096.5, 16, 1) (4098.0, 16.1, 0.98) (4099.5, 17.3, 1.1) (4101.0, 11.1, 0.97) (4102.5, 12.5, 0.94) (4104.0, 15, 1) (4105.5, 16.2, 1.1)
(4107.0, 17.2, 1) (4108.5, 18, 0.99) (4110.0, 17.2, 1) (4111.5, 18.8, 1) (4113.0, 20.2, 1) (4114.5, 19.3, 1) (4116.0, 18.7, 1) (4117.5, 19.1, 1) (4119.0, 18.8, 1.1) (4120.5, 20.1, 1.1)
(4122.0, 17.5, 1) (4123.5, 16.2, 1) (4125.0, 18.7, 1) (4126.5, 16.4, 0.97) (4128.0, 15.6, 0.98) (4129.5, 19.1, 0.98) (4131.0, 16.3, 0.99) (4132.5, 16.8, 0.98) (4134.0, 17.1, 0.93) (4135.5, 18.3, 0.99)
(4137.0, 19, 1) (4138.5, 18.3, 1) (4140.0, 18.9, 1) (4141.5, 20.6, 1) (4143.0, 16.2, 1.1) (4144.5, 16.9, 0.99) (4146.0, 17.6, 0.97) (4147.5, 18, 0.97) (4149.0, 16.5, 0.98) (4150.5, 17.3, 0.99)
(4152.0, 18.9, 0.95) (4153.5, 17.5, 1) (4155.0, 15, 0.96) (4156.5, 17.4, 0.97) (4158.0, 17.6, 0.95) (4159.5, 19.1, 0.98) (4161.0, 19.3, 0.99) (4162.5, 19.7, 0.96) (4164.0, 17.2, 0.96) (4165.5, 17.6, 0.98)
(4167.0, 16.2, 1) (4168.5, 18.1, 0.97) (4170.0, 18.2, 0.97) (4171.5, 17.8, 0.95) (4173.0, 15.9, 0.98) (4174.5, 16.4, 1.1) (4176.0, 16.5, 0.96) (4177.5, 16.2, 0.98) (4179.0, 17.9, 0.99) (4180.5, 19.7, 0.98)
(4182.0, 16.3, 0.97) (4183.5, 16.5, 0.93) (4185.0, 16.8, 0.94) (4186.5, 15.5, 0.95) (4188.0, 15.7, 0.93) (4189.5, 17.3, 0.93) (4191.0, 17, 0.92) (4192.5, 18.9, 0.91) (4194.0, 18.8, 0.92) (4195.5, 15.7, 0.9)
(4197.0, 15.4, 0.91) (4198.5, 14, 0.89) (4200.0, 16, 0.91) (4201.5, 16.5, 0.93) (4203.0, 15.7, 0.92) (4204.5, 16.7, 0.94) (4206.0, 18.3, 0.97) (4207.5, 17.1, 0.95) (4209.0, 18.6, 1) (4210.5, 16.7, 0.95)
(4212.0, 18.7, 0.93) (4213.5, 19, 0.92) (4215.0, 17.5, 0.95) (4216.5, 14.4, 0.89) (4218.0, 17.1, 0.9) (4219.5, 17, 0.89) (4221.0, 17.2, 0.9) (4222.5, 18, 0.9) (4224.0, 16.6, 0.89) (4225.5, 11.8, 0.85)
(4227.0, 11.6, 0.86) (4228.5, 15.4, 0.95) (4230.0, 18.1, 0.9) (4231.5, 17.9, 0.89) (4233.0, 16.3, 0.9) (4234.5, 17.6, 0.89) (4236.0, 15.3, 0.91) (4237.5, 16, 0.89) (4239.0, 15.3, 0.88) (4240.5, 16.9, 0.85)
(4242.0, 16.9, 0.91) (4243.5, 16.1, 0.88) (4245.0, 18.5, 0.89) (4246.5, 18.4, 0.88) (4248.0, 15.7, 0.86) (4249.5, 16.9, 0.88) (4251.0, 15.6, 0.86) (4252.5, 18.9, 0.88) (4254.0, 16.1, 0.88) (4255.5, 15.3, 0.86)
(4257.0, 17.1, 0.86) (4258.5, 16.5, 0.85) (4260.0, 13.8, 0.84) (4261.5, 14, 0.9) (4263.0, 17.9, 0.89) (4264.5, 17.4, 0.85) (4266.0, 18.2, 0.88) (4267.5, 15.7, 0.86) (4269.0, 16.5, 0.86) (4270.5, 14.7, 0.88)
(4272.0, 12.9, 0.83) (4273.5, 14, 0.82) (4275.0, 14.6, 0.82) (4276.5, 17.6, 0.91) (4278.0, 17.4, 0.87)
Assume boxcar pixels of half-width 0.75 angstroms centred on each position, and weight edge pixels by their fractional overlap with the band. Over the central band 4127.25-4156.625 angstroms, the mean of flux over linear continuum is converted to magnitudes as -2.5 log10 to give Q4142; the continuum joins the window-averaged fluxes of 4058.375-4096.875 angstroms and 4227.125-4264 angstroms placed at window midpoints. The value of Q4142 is -0.06 mag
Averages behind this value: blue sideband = 16.7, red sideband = 16.4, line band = 17.6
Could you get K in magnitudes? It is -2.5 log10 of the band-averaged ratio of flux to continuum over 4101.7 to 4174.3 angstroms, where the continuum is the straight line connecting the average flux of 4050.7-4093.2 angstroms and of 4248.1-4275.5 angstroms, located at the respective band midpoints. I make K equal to -0.08 mag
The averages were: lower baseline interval 16.7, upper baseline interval 15.9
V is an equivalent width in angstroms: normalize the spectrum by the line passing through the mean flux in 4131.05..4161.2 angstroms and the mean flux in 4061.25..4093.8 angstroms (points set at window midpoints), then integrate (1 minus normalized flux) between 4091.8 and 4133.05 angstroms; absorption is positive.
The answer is 0.45 angstroms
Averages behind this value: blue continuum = 16.7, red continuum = 17.8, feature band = 17.1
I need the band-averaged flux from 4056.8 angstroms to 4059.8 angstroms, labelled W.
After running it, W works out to 16.6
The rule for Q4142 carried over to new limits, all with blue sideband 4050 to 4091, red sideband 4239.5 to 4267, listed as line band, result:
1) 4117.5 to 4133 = -0.06 mag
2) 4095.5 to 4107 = 0.12 mag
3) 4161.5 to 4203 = -0.02 mag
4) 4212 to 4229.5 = 0.04 mag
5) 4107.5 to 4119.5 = -0.12 mag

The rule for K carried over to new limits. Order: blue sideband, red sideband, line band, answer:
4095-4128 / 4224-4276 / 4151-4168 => -0.07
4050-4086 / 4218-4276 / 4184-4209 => -0.03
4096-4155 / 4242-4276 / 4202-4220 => -0.04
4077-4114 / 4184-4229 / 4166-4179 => -0.03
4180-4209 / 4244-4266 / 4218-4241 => 0.04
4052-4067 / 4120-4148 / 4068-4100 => -0.02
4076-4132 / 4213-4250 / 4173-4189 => 0.00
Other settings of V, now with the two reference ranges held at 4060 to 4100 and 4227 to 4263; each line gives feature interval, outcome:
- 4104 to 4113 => -0.5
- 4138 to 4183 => -2.9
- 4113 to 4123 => -1.4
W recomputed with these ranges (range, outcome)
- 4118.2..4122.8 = 18.8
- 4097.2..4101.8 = 14.8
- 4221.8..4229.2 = 14.7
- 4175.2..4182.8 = 17.3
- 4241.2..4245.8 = 17.2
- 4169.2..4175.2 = 17.1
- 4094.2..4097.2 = 15.2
